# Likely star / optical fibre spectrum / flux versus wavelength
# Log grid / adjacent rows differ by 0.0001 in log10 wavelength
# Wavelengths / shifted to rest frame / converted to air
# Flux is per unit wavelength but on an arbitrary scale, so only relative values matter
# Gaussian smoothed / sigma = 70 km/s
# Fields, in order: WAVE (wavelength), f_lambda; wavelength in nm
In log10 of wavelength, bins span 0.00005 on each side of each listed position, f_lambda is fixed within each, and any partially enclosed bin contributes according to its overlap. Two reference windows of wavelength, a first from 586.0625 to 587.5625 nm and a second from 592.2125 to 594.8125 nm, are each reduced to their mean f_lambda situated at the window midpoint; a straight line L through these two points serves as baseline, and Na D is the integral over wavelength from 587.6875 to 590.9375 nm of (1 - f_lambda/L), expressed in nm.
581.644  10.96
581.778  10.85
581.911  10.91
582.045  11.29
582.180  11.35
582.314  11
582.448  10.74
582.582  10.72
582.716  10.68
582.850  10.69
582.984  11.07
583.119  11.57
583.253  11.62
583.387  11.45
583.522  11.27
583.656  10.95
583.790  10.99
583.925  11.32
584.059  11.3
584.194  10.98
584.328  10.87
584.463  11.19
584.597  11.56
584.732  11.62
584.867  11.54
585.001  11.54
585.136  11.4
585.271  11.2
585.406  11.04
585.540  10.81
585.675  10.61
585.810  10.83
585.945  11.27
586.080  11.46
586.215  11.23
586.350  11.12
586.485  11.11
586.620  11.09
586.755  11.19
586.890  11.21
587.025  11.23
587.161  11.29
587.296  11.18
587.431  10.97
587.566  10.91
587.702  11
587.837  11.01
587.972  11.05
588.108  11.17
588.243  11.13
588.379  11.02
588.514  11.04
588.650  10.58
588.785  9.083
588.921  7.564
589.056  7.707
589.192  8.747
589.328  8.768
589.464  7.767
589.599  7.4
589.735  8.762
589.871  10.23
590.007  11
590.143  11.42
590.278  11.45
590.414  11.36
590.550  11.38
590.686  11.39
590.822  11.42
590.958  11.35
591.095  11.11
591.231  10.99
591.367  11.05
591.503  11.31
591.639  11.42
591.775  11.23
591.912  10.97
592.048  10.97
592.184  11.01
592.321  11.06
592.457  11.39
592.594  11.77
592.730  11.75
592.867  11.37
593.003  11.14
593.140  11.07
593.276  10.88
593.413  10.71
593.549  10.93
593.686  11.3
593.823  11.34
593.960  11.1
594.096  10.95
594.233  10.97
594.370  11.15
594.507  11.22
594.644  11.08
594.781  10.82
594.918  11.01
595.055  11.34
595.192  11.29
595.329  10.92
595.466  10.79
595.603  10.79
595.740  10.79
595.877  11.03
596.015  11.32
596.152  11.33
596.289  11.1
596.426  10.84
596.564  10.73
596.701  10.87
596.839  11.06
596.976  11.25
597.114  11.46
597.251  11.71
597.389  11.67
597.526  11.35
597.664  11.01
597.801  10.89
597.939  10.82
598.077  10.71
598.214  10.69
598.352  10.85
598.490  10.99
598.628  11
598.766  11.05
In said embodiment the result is 0.296 nm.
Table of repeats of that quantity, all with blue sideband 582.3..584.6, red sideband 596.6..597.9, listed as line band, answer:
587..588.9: 0.056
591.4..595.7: 0.027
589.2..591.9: 0.153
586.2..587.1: -0.003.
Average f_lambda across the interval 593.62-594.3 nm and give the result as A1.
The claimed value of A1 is 11.1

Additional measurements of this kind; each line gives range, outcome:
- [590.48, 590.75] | 11.4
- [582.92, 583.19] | 11.3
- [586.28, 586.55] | 11.1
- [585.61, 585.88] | 10.7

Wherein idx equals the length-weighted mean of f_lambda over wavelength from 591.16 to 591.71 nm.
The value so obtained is 11.2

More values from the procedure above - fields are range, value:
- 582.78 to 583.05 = 10.9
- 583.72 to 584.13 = 11.2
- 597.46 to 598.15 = 11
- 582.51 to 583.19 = 11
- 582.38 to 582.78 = 10.7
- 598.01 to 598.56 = 10.8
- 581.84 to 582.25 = 11.2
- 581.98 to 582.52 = 11.1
